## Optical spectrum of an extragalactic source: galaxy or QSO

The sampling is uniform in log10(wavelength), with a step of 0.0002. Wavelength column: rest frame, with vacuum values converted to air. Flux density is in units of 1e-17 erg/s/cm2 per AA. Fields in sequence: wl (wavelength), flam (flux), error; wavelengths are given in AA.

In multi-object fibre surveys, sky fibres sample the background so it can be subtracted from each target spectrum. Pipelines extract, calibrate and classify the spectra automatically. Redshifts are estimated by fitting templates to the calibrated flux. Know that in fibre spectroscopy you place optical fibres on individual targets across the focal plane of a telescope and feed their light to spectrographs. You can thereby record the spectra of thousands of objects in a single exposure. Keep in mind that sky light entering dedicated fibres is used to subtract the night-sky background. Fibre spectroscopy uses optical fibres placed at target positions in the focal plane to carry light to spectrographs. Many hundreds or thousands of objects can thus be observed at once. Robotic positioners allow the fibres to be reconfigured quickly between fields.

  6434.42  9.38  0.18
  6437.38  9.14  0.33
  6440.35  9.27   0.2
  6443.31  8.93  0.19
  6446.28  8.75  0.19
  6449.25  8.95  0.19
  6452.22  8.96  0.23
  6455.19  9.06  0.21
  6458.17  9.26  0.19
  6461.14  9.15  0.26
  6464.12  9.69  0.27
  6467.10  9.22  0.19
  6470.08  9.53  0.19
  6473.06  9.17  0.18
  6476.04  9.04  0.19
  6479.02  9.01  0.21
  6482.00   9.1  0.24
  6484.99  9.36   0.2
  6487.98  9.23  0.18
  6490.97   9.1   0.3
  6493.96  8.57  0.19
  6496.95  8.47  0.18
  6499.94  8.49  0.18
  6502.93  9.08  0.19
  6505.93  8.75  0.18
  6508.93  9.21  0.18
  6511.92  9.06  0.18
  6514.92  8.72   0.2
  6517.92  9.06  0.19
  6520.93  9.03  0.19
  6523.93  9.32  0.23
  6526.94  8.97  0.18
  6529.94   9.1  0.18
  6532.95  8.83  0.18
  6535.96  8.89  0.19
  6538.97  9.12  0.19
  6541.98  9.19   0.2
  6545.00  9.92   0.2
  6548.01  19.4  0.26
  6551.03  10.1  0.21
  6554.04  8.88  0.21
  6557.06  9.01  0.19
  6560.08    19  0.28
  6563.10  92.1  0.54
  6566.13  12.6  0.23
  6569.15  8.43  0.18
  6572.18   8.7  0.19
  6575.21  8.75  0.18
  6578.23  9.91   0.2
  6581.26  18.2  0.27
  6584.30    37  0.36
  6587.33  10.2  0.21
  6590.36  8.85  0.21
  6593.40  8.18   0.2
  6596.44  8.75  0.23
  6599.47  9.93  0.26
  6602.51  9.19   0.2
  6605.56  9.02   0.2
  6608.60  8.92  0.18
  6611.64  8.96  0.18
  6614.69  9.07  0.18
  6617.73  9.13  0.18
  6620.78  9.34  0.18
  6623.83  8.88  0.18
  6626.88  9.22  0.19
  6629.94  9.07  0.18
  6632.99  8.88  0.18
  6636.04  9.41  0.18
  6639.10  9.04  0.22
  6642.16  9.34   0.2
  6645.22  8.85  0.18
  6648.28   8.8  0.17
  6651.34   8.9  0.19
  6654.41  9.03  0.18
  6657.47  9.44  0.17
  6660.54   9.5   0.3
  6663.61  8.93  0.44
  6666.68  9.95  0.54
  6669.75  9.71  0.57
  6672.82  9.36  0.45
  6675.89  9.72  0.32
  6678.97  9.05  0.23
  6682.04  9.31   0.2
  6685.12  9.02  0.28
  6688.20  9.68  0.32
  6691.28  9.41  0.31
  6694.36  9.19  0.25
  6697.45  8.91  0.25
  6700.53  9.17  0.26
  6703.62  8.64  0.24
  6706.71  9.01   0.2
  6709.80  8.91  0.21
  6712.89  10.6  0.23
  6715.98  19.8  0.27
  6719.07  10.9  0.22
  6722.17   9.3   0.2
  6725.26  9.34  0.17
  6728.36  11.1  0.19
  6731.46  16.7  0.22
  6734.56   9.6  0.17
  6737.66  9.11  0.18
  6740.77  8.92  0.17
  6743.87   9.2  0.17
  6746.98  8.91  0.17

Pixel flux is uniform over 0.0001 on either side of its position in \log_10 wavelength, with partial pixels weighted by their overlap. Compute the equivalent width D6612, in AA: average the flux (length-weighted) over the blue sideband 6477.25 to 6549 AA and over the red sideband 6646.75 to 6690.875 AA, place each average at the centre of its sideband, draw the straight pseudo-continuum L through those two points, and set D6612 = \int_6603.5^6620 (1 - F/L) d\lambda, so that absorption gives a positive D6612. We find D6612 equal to 0.5 AA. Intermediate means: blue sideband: 9.39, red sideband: 9.32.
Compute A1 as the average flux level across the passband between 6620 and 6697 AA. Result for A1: 9.24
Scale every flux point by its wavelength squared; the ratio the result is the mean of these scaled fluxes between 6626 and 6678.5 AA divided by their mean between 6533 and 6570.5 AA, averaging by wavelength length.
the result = 0.54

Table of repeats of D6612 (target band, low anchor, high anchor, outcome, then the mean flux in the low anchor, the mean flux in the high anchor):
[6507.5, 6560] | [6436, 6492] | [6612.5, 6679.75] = -4.8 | 9.15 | 9.21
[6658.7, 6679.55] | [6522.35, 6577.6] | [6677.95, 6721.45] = 3.0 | 14.9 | 10.1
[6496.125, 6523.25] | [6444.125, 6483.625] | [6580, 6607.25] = 4.3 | 9.14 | 13.2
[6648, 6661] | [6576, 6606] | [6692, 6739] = 2.9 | 13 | 10.7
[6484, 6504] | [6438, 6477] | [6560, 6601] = 5.1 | 9.15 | 18.6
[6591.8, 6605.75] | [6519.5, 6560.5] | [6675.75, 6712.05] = 1.3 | 10.4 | 9.17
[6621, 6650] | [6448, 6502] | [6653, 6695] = 0.8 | 9.08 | 9.39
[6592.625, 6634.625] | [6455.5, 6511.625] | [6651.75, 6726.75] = 2.2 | 9.08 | 9.82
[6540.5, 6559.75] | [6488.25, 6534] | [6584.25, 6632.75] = -4.5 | 8.93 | 10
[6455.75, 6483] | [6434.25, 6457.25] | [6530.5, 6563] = 2.9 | 9.04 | 14.7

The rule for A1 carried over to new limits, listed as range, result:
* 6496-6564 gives 12.9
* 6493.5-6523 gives 8.86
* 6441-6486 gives 9.15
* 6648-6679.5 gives 9.34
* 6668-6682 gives 9.46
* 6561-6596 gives 19.9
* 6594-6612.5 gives 9.09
